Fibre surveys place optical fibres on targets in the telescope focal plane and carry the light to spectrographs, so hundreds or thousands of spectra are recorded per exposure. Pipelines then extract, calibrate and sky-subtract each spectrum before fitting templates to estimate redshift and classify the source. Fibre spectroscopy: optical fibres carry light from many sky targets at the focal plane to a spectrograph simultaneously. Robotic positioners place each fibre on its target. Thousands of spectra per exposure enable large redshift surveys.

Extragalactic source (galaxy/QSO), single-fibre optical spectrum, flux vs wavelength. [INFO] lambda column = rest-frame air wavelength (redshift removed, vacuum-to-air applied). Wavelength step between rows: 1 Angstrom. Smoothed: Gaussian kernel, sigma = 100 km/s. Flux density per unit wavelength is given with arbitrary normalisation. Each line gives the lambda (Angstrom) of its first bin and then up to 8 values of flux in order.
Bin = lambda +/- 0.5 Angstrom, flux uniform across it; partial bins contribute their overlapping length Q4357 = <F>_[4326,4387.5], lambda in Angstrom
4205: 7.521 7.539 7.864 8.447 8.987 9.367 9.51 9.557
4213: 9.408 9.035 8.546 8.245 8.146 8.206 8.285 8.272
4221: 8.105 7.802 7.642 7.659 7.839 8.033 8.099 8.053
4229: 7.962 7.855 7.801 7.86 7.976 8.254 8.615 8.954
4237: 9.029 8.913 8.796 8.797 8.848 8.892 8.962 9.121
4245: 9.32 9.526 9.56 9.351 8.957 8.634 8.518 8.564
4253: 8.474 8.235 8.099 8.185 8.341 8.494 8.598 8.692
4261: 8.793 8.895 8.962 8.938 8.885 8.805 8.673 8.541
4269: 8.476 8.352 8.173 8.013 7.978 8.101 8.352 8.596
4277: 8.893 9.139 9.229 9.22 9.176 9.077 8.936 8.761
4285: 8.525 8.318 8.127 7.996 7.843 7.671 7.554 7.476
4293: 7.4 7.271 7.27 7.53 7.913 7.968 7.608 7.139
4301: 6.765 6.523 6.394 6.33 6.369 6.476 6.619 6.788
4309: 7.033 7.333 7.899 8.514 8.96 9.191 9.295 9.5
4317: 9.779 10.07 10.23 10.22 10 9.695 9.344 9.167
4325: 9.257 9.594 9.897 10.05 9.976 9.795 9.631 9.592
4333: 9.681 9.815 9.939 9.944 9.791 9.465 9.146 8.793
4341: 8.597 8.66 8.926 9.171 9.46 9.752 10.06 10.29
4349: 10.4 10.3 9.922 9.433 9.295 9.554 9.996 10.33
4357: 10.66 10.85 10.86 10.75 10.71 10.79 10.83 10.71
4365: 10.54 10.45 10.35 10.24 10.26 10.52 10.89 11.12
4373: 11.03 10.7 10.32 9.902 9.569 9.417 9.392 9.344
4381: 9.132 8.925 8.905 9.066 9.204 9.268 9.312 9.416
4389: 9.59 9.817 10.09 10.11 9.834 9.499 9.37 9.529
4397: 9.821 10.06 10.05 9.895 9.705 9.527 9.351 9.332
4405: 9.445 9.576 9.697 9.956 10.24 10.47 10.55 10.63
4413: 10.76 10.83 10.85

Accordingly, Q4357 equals 9.89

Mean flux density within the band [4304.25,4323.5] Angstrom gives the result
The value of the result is 8.57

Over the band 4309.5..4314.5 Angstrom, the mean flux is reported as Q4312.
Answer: 8.38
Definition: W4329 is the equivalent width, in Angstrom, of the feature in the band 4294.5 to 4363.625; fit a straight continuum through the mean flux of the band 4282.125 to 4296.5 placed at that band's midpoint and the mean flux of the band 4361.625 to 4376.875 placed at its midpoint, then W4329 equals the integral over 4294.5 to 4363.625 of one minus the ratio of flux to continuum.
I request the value 1.2 Angstrom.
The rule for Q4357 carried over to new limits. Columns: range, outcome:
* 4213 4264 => 8.51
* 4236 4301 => 8.48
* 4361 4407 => 9.88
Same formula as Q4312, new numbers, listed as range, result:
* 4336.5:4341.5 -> 9.16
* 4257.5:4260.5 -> 8.59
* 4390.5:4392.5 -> 10.1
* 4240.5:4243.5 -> 8.9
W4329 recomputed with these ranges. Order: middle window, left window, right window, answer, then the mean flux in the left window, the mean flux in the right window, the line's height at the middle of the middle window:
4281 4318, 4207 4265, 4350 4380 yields 6.26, 8.58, 10.3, 9.43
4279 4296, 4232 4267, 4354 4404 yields 1.74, 8.75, 9.99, 9.11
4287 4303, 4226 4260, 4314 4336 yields 3.20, 8.59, 9.73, 9.31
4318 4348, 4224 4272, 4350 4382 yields 0.53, 8.57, 10.2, 9.77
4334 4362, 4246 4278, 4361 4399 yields -0.74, 8.61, 9.94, 9.58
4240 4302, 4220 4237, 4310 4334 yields 1.92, 8.07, 9.5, 8.72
